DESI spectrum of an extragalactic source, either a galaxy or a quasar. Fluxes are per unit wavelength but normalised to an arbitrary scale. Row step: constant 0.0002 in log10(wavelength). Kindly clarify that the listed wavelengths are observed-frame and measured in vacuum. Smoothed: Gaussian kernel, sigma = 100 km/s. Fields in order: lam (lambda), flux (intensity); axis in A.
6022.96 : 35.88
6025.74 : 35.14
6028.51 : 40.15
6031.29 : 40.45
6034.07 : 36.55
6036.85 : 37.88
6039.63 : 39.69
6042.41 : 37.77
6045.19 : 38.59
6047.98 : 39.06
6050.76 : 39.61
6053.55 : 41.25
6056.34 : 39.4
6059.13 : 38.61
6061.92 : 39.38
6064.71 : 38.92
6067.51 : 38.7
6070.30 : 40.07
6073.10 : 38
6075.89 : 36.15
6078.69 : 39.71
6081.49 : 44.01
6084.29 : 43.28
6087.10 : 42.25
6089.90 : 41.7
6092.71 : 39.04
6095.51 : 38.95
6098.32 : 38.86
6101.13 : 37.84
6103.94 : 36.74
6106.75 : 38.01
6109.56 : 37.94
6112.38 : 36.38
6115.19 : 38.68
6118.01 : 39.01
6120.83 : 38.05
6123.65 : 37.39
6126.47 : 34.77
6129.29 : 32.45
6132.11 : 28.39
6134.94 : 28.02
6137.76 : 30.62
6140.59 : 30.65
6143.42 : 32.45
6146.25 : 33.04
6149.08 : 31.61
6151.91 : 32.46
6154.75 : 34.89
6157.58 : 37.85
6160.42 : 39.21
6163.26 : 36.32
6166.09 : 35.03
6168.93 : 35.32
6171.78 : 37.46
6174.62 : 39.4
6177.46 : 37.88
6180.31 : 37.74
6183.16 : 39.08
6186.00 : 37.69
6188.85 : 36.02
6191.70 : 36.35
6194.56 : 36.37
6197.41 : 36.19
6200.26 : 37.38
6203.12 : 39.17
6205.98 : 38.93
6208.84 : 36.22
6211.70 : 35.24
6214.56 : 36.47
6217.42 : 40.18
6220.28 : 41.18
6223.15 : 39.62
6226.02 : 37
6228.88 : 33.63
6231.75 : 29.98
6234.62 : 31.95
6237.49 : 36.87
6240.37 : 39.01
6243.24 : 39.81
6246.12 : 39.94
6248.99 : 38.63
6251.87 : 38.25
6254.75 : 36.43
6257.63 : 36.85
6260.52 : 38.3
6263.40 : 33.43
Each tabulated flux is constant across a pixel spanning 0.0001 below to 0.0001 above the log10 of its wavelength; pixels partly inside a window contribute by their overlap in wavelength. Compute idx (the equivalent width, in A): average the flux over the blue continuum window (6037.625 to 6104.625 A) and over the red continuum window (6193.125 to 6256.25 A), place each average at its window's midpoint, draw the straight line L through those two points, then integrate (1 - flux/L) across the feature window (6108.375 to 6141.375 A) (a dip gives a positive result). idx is 3.67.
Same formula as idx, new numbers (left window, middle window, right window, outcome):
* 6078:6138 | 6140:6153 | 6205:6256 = 1.8 A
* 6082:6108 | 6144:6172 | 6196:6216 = 2.3 A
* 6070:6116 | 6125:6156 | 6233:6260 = 5.6 A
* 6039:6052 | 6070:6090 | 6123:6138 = -2.6 A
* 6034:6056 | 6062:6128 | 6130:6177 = -4.0 A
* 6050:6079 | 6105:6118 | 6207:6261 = 0.2 A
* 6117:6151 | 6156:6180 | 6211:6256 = -2.0 A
